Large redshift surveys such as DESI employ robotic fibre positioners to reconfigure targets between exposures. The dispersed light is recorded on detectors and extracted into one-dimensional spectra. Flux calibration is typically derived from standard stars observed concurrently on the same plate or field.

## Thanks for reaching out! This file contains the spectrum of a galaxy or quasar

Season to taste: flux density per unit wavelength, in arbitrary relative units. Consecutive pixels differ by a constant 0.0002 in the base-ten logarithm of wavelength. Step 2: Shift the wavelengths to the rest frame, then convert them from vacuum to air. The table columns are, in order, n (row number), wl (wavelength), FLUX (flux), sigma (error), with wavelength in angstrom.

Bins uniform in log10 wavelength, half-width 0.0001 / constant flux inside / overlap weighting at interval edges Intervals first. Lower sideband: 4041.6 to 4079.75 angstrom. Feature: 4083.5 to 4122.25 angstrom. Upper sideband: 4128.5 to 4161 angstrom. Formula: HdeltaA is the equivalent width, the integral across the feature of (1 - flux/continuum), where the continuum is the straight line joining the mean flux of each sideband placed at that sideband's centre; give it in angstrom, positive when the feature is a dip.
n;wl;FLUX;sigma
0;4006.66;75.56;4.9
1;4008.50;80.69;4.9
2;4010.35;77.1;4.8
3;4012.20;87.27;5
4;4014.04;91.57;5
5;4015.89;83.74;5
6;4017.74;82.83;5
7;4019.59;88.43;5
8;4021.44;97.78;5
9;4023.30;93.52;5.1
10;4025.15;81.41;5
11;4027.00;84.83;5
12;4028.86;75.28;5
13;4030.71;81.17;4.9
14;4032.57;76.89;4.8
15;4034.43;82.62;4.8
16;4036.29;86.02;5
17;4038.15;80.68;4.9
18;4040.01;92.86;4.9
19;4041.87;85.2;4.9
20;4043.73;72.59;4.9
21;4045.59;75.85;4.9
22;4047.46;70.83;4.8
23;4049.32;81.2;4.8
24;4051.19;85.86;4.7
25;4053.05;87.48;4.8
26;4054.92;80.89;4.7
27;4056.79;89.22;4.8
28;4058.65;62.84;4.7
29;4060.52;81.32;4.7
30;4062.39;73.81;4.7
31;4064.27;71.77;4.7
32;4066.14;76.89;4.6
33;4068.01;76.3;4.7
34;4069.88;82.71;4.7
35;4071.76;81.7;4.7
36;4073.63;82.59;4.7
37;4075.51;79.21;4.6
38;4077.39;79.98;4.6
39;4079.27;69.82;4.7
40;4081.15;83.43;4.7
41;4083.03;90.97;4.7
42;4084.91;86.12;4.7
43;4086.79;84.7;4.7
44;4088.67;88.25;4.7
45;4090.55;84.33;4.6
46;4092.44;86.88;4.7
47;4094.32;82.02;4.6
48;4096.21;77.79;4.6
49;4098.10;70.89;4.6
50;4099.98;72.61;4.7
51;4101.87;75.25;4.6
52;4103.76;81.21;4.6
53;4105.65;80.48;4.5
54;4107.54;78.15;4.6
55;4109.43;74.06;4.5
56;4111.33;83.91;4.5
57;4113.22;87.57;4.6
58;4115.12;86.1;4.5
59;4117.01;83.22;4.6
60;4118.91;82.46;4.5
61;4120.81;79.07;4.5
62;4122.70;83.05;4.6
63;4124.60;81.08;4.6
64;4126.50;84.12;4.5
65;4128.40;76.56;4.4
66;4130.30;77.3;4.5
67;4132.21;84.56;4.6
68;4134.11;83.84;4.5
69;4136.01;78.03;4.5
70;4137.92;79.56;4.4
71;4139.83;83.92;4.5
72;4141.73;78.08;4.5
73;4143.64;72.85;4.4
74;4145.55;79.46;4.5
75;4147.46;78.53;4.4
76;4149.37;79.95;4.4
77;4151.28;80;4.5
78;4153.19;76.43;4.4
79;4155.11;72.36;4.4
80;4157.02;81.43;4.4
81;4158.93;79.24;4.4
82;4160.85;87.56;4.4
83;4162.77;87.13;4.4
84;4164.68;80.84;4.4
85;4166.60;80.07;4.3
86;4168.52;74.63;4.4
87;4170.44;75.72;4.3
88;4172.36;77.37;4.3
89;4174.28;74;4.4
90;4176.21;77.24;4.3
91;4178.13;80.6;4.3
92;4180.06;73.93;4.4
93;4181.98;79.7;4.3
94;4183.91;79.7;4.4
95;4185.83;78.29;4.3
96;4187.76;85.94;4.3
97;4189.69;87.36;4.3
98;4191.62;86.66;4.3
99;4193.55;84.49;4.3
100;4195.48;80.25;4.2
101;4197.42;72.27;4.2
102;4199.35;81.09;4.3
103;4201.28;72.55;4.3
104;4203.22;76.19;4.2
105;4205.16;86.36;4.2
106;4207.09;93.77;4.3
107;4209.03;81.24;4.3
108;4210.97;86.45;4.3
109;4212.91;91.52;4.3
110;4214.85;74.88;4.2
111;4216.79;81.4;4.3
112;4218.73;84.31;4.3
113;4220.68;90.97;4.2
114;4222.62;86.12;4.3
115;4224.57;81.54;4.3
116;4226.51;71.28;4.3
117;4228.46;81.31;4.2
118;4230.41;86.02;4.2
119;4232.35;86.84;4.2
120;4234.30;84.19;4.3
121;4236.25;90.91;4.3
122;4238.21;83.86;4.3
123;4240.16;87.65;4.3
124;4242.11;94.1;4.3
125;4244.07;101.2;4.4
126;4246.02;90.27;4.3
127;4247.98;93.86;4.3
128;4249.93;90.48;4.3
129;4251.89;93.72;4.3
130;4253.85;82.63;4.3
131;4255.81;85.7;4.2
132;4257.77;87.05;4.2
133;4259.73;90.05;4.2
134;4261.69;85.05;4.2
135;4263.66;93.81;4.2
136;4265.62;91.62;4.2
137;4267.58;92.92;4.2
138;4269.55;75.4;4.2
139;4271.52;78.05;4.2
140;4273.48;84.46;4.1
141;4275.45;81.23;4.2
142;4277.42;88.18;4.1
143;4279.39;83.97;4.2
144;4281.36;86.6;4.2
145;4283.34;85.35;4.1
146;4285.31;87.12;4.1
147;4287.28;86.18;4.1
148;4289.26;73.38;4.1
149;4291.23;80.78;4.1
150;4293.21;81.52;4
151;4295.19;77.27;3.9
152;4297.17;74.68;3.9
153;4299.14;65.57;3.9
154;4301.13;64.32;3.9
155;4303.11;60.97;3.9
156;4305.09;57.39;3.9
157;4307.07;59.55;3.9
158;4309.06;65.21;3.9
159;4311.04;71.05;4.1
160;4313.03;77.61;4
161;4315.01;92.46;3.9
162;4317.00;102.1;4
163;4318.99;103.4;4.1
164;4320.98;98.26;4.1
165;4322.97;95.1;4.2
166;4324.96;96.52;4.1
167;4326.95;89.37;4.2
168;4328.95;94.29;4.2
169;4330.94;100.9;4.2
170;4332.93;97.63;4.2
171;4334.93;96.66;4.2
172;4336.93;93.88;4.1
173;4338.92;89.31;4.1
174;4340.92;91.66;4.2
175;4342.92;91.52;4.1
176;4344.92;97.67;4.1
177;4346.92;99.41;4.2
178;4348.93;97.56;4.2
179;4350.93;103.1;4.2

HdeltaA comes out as -1.2 angstrom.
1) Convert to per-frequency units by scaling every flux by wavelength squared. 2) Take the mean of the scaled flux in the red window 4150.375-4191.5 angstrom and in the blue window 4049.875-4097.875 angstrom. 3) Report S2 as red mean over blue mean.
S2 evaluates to 1.03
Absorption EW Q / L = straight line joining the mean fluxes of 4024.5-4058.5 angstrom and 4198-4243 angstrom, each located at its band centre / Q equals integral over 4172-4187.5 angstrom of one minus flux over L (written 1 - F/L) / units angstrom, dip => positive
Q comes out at 1.00 angstrom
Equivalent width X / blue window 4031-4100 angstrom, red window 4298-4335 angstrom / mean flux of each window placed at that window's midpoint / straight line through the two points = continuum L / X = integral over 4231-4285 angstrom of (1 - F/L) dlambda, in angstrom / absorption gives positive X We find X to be -3.3 angstrom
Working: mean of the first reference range 80.5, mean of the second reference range 83.3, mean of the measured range 87.7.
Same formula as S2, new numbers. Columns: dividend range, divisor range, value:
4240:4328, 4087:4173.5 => 1.13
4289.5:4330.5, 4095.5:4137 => 1.10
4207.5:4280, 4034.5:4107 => 1.17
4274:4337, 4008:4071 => 1.16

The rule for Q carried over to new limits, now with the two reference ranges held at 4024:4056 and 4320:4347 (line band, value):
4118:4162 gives 3.08 angstrom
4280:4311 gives 6.47 angstrom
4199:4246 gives 2.56 angstrom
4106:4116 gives 0.34 angstrom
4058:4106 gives 2.24 angstrom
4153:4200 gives 4.24 angstrom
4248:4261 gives 0.39 angstrom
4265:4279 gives 1.19 angstrom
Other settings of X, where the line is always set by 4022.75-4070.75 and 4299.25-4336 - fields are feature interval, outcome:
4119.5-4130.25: 0.11 angstrom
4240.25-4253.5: -1.57 angstrom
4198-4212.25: 0.02 angstrom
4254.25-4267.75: -0.91 angstrom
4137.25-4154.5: 0.65 angstrom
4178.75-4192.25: 0.13 angstrom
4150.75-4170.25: 0.50 angstrom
